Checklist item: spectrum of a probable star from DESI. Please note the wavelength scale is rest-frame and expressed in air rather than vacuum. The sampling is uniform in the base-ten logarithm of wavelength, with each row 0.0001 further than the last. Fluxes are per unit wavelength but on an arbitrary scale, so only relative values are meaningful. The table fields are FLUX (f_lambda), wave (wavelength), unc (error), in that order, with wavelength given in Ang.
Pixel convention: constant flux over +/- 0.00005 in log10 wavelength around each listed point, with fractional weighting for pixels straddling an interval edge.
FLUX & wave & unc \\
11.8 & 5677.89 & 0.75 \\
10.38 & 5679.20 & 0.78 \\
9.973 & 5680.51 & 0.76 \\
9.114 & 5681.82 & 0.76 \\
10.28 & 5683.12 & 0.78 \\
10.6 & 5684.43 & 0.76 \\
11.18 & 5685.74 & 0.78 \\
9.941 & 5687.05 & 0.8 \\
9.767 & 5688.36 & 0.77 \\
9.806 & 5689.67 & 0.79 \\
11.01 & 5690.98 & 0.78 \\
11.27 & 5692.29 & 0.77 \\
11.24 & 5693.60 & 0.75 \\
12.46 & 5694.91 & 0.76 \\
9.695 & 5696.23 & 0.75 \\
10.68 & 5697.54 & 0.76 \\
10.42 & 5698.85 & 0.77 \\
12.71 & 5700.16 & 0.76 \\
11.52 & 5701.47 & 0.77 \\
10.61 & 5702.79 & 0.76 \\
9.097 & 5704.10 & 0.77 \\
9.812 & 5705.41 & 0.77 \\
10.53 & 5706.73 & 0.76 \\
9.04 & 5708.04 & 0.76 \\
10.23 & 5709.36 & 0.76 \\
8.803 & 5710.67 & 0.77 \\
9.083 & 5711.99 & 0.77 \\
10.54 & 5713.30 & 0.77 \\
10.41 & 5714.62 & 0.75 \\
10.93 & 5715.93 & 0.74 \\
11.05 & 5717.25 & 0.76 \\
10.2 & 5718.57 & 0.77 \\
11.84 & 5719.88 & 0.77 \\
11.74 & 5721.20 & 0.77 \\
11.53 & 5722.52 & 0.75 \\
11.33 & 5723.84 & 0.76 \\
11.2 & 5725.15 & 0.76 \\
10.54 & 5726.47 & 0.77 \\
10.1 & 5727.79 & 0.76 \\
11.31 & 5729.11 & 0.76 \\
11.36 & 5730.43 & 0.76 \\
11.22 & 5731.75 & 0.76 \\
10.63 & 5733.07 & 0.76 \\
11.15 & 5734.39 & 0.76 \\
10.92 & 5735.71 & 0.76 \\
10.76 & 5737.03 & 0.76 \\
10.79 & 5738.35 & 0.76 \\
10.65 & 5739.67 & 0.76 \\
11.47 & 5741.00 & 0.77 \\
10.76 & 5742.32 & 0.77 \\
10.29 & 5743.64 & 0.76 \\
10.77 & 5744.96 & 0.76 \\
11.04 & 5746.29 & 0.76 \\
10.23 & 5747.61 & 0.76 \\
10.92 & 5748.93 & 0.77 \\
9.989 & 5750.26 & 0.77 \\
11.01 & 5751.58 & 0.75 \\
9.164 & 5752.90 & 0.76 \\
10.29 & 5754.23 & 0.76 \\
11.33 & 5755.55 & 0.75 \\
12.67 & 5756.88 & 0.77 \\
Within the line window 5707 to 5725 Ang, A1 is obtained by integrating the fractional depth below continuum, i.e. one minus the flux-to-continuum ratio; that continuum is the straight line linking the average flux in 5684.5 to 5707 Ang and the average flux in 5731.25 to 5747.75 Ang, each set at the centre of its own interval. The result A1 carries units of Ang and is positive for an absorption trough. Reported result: 0.4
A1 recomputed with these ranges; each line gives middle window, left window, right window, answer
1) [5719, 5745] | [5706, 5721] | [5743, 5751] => -1.47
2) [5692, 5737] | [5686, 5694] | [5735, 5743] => -0.14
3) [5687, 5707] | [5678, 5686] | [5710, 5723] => -0.47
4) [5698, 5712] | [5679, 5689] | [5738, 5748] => 0.18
